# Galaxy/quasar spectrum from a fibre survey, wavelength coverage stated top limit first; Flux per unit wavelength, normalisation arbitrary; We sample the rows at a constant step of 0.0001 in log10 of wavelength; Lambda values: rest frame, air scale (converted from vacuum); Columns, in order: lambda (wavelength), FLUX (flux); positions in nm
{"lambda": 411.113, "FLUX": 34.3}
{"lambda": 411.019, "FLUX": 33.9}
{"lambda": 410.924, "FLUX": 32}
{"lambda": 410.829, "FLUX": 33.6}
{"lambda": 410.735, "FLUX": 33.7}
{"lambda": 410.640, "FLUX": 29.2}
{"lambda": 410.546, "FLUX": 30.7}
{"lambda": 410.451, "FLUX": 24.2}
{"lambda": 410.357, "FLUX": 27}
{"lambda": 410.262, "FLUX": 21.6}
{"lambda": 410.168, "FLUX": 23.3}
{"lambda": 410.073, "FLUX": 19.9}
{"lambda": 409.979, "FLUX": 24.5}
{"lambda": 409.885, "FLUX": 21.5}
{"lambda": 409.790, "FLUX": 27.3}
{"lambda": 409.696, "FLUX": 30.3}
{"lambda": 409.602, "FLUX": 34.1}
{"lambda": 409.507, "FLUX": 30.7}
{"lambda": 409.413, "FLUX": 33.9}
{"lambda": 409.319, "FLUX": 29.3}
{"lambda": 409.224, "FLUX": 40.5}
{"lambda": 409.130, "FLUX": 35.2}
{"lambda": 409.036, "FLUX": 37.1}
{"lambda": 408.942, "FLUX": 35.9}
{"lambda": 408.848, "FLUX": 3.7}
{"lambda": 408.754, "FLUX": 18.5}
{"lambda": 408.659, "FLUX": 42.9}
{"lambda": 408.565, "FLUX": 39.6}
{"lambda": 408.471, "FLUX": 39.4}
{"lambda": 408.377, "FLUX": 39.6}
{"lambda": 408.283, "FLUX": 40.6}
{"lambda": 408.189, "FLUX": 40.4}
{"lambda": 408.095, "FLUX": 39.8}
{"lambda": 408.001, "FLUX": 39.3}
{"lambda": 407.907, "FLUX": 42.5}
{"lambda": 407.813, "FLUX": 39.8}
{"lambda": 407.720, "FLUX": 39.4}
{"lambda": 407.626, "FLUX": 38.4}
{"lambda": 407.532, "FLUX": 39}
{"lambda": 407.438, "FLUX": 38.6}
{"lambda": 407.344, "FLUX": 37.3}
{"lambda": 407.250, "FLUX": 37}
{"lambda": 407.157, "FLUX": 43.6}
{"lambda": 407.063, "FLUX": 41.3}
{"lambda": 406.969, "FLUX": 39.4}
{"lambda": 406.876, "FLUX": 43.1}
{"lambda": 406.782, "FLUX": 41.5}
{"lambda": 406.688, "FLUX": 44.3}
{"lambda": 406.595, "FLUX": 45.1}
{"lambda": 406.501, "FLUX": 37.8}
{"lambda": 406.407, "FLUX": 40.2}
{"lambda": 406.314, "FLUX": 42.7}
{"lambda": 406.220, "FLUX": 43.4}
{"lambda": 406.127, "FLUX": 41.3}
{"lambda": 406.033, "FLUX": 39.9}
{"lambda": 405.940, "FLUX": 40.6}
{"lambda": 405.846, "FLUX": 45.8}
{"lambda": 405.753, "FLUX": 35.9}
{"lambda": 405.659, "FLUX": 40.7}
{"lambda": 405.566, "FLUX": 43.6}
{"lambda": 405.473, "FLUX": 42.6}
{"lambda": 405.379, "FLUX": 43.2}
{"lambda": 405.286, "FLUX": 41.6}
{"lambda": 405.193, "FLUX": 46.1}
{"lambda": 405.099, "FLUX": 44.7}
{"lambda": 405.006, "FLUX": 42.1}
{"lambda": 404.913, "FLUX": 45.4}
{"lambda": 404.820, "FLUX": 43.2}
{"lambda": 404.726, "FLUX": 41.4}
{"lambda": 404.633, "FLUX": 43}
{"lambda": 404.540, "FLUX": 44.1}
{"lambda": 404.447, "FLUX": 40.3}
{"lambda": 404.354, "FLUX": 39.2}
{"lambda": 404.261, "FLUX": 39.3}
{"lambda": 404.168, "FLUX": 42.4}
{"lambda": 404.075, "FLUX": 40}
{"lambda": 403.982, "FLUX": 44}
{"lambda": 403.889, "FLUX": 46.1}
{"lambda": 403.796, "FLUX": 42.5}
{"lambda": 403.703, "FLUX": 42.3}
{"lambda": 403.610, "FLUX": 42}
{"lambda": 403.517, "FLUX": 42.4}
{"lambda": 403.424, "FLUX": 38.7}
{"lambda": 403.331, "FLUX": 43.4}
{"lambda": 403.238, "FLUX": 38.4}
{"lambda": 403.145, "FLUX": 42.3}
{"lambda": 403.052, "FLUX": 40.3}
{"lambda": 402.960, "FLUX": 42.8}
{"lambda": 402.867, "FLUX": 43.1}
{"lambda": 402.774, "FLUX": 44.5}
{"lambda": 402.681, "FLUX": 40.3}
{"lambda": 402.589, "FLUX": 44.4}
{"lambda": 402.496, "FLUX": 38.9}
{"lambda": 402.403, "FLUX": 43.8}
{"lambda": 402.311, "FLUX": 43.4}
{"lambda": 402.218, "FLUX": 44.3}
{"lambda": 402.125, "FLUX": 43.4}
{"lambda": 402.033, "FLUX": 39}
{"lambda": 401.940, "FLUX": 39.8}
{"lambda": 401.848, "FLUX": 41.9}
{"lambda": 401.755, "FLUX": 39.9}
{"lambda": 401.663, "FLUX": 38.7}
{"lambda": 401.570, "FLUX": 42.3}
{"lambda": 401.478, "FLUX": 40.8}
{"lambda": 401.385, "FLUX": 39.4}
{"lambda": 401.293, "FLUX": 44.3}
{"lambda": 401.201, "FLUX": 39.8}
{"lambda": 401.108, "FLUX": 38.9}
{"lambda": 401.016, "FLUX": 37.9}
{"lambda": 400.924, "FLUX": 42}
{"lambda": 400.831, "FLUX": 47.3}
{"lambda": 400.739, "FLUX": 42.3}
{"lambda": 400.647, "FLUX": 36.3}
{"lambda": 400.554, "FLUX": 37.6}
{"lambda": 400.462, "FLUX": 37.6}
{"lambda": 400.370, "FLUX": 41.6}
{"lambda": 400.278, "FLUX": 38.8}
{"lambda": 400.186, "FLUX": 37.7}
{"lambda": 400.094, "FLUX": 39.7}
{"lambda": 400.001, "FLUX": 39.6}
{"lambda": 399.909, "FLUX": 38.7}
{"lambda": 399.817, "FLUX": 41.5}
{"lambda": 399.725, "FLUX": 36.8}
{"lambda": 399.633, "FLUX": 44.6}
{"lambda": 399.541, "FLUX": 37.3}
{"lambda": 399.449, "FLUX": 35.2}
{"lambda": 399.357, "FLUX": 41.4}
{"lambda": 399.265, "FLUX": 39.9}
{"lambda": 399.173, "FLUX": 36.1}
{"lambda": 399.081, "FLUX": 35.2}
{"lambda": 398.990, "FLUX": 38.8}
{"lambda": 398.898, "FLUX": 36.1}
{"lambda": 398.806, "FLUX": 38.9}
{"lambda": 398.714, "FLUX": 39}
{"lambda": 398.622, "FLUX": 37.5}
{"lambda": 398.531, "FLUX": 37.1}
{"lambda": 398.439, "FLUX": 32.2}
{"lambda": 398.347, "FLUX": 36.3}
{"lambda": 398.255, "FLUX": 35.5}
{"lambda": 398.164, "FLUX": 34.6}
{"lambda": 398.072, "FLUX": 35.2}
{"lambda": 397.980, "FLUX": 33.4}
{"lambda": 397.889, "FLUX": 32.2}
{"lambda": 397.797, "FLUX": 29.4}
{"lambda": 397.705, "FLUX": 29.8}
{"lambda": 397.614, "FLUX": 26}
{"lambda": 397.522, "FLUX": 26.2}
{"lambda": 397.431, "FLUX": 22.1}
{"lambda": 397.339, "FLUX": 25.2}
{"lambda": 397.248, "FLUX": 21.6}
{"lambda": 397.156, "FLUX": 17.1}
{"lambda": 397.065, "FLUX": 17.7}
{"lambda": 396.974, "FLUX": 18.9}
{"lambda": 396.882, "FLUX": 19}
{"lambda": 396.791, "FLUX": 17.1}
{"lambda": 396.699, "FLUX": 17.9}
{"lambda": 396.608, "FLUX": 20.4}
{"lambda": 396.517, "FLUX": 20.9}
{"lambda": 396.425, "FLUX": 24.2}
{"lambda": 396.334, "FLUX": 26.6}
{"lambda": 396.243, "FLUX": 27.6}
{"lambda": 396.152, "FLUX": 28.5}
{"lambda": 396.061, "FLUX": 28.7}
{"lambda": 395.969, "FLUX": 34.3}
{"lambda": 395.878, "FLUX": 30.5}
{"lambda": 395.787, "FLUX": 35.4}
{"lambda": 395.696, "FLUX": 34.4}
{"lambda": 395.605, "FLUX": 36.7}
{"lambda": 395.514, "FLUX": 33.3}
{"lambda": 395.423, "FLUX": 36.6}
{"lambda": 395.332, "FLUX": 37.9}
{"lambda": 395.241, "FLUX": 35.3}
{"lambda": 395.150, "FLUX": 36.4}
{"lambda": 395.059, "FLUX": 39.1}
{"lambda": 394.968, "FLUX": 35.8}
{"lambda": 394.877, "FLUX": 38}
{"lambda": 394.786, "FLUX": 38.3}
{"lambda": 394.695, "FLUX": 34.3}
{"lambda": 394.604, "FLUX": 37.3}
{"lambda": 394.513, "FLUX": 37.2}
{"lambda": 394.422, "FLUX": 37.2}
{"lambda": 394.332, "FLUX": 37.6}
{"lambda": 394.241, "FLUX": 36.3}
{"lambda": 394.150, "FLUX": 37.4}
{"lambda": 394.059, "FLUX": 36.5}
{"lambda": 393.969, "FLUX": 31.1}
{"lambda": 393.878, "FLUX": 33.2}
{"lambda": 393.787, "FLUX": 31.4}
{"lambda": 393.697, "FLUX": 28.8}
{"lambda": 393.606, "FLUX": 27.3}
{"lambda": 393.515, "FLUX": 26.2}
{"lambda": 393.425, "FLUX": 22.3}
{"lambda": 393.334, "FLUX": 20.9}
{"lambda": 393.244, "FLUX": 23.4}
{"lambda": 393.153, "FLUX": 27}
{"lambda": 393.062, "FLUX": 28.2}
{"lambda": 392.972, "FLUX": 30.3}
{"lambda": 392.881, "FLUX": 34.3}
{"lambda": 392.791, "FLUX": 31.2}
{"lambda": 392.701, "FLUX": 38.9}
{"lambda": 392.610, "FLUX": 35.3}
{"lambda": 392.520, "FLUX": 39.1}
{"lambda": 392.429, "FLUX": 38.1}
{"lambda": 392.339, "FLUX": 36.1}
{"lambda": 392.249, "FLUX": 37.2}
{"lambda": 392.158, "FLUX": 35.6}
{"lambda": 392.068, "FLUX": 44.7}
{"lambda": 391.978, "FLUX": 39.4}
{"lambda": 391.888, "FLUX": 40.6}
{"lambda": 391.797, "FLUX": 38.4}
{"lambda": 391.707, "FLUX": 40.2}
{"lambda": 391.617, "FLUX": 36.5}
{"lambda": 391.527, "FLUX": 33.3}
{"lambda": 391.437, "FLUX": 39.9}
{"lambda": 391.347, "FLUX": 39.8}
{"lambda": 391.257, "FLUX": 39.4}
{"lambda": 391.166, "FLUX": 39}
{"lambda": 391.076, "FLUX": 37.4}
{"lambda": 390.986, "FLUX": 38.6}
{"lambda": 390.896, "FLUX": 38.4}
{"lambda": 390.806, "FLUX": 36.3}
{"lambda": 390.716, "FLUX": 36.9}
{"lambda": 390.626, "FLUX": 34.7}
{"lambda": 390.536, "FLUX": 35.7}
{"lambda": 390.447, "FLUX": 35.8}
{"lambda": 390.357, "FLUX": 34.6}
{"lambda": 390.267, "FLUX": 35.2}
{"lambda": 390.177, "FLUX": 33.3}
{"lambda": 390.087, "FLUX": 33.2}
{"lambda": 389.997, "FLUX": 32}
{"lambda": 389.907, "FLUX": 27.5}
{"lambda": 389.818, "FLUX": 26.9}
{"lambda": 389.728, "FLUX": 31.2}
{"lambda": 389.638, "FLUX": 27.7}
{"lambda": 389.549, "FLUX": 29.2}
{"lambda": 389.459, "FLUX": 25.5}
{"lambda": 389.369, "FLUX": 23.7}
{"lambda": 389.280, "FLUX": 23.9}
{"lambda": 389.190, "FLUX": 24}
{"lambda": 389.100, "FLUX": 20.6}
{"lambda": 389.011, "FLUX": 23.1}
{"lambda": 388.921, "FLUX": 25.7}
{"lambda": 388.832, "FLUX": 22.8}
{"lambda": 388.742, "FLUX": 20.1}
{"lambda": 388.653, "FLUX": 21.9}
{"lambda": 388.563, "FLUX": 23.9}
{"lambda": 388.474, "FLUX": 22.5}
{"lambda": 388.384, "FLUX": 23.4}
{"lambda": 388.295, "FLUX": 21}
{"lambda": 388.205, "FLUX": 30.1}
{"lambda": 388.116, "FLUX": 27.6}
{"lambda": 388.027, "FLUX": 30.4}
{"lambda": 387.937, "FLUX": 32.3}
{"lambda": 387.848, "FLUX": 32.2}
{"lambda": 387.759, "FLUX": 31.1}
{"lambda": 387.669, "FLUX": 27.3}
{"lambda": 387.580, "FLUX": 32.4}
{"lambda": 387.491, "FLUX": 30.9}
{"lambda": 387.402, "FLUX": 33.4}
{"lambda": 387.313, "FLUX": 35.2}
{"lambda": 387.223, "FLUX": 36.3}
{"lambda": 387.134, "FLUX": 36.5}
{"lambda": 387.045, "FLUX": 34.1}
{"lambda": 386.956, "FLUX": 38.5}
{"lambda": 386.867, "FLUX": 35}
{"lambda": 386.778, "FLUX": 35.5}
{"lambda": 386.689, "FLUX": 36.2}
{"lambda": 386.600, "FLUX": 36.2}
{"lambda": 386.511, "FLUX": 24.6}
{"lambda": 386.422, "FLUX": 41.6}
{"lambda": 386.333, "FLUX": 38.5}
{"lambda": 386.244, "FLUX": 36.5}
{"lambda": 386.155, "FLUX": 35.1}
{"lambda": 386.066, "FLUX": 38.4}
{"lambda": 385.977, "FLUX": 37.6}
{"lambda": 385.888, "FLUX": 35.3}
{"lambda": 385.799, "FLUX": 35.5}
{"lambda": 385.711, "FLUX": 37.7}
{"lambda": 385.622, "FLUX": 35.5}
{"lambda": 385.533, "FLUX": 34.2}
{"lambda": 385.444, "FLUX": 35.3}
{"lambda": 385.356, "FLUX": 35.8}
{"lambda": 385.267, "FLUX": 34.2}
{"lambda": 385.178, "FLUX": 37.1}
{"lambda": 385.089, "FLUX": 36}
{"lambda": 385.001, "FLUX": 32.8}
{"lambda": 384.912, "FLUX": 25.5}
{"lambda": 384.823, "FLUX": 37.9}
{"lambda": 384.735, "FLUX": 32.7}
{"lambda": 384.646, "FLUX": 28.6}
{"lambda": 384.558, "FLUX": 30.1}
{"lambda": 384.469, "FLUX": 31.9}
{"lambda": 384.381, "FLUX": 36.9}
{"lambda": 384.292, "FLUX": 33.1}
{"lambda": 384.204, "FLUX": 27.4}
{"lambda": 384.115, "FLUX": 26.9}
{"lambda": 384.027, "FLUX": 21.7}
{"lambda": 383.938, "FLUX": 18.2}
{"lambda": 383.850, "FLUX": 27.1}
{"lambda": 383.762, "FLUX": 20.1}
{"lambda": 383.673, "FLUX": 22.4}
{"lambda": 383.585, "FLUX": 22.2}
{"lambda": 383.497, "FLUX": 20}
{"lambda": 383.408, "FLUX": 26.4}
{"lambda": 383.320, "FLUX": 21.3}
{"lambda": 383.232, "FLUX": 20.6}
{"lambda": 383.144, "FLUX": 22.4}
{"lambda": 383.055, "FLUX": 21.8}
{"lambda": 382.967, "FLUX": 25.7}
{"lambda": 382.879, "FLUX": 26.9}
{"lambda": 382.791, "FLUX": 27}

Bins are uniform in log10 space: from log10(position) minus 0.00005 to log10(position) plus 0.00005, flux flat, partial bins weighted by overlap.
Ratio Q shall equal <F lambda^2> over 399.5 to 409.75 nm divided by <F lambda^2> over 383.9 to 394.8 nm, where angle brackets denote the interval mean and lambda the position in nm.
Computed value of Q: 1.3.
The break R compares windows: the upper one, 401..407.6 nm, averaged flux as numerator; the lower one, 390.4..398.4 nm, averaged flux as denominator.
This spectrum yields 1.3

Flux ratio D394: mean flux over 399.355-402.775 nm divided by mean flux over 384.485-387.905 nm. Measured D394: 1.2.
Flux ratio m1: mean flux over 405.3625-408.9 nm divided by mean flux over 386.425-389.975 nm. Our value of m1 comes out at 1.36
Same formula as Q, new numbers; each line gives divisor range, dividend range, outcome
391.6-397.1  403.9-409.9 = 1.29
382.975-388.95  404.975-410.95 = 1.34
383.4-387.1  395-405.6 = 1.24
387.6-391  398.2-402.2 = 1.43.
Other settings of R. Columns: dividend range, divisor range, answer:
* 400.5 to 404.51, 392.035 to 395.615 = 1.22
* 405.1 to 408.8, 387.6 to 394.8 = 1.27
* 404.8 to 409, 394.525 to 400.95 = 1.19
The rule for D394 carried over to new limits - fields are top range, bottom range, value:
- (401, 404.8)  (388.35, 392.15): 1.30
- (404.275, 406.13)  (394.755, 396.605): 1.29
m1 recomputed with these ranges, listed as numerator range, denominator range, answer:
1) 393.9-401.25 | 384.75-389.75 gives 1.08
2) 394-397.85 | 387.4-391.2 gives 1.02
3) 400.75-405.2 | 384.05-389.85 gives 1.35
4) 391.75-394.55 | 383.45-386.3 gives 1.07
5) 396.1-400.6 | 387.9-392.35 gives 1.01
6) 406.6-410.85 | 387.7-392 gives 1.10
